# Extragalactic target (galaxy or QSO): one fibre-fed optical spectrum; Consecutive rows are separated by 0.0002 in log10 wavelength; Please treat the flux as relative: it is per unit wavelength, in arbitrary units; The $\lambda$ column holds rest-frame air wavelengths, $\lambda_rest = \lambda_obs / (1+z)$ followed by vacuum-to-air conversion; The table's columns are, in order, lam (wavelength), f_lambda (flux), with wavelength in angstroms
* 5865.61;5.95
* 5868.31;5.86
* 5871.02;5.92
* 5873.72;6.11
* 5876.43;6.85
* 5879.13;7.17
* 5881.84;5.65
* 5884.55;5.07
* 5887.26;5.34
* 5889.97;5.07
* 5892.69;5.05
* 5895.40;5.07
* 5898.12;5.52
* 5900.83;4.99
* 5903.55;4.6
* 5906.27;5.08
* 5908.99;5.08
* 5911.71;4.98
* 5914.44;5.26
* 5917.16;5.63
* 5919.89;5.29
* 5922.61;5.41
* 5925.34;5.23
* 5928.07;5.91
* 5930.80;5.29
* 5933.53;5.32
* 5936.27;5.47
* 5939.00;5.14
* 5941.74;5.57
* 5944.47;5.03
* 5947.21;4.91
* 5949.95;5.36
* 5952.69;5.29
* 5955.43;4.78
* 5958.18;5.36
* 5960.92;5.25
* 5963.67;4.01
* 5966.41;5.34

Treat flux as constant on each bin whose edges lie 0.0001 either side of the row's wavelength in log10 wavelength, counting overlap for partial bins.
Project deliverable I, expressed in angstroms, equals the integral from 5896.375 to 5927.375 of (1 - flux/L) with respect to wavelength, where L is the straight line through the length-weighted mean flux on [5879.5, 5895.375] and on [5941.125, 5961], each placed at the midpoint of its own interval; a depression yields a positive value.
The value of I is 0.44 angstroms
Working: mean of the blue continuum 5.34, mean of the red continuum 5.18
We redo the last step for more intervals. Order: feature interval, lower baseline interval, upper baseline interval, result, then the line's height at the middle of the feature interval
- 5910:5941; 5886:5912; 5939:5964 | -1.60 angstroms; 5.1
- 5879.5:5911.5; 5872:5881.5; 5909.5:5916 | 3.40 angstroms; 5.82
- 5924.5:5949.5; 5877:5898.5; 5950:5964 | -0.64 angstroms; 5.19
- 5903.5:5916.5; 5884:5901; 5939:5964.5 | 0.19 angstroms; 5.15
